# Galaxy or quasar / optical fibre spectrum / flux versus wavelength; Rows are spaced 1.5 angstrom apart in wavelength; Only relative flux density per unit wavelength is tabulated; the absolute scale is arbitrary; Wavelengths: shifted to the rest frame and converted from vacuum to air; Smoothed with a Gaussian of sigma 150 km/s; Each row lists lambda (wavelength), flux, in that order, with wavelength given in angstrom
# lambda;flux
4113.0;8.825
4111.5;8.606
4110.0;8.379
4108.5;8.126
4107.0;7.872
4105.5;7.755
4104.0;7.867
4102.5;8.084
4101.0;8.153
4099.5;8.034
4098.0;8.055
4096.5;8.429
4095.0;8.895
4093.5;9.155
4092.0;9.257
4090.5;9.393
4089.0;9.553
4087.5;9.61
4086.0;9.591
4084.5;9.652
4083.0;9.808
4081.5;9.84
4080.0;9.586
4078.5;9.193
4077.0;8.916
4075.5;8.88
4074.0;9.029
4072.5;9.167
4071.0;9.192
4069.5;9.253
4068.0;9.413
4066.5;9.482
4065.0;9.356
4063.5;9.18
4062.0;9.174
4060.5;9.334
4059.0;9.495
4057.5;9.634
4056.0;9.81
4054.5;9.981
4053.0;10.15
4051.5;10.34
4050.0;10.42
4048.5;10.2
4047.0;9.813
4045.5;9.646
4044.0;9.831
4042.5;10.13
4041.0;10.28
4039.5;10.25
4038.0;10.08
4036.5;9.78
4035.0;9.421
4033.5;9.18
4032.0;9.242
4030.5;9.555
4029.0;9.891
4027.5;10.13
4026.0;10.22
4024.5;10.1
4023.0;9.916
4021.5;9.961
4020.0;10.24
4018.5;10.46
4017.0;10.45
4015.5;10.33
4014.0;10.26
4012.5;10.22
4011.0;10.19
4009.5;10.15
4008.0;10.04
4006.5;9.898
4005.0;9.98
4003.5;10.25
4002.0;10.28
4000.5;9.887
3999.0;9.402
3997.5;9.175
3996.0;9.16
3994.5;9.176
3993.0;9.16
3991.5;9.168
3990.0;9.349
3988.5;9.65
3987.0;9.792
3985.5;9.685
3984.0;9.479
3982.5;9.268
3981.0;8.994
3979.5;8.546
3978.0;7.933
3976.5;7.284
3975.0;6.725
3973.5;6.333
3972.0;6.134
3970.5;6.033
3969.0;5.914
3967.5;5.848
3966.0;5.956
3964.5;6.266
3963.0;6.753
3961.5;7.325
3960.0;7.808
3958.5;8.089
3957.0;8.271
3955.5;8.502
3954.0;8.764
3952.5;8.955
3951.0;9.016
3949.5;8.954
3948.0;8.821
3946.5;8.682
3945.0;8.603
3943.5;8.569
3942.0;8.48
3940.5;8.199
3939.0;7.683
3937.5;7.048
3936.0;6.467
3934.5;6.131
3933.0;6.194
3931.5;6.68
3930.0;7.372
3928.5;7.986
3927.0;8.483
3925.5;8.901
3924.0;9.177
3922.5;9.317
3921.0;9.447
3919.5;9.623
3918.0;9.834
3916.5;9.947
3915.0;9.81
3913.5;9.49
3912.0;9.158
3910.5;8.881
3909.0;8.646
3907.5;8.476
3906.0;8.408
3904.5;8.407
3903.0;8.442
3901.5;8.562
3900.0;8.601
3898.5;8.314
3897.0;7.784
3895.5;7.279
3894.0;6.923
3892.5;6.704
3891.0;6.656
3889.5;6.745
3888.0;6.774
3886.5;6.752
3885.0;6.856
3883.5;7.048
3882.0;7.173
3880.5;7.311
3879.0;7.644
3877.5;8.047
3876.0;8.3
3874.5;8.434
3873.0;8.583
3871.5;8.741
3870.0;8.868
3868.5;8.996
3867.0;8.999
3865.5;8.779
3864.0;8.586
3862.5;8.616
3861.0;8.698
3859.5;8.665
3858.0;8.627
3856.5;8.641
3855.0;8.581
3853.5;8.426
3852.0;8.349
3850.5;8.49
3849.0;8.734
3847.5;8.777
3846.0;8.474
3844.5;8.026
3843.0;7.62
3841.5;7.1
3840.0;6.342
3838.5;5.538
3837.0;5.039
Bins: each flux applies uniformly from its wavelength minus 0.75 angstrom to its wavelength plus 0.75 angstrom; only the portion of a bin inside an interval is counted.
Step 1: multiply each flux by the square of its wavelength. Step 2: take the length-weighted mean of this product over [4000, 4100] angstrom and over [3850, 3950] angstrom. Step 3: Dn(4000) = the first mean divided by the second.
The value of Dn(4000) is 1.27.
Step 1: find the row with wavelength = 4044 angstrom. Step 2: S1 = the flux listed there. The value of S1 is 9.831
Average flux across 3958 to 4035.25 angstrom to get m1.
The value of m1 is 8.94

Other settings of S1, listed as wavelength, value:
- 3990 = 9.349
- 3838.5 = 5.538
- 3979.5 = 8.546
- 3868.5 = 8.996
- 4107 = 7.872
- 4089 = 9.553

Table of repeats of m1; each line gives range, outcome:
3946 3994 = 8.05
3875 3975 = 7.87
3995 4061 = 9.93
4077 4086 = 9.56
